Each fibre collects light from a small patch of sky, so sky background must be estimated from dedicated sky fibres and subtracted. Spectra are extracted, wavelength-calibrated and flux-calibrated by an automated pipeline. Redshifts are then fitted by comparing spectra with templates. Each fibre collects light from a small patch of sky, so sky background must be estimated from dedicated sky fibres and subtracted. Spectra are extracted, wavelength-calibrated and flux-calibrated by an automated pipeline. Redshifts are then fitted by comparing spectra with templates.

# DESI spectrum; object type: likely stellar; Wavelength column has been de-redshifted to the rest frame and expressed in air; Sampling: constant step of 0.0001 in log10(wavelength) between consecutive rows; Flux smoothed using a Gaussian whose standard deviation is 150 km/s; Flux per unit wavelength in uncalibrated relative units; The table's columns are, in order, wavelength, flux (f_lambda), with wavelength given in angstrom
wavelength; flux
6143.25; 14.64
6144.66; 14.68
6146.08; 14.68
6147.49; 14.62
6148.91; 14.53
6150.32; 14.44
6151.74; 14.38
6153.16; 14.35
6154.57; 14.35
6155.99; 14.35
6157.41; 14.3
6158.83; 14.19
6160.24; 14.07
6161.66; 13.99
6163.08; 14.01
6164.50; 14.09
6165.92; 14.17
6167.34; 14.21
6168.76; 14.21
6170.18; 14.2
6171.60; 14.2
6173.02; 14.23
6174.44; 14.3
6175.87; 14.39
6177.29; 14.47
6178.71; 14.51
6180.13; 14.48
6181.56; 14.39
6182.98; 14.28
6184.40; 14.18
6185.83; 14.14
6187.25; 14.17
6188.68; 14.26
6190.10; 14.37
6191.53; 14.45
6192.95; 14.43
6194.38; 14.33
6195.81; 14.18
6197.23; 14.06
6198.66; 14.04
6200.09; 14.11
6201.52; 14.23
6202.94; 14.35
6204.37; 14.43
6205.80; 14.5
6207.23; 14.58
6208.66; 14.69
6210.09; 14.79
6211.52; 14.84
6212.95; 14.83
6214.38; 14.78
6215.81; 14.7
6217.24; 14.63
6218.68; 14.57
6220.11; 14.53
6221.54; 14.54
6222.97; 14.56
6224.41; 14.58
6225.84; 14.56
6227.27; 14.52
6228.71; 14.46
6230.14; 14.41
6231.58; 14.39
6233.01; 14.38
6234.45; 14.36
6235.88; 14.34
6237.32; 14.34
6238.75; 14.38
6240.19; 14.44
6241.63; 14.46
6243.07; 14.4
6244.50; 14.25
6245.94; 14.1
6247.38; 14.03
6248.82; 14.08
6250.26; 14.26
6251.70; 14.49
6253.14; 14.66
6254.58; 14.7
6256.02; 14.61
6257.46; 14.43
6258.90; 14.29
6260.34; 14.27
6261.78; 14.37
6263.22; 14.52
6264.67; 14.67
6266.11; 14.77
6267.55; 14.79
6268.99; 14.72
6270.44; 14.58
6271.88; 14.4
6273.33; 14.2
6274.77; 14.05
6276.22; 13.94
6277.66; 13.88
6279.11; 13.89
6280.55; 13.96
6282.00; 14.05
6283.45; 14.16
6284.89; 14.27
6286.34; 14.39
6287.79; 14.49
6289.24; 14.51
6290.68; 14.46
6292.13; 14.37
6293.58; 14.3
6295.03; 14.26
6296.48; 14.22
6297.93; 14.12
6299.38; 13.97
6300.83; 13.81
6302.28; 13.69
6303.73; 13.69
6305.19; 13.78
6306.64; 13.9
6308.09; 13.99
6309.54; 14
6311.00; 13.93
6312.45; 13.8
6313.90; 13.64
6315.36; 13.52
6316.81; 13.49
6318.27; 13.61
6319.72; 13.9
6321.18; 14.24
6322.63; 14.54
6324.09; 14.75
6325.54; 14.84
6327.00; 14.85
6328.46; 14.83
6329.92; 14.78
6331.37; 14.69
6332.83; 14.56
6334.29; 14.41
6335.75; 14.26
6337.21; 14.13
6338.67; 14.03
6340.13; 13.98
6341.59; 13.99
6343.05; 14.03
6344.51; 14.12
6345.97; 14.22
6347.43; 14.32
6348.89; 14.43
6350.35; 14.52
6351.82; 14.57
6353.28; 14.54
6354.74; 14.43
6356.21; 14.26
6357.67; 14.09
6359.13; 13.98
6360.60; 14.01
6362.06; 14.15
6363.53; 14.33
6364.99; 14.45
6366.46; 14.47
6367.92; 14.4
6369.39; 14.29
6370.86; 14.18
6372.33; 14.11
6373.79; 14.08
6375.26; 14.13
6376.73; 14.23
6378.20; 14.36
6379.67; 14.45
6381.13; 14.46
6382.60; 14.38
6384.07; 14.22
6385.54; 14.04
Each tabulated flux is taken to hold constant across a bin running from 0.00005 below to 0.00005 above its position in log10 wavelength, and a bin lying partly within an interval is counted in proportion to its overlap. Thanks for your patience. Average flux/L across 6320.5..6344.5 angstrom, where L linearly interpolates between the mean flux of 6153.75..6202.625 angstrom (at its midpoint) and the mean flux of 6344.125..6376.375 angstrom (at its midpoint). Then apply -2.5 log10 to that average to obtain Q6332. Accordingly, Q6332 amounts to -0.011 mag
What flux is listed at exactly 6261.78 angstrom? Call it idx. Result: 14.37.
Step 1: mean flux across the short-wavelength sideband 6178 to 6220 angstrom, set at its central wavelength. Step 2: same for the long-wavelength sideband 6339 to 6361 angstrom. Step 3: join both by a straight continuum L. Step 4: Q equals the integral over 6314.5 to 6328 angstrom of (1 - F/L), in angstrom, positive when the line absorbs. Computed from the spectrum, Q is 0.1 angstrom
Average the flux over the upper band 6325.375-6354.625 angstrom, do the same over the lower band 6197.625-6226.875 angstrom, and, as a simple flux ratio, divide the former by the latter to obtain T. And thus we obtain 1.0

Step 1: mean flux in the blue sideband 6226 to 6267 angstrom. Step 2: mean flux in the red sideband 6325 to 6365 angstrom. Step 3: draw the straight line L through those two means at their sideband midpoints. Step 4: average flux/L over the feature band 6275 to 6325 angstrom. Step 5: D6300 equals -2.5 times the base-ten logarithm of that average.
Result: 0.02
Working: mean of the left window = 14.4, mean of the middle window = 14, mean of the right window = 14.3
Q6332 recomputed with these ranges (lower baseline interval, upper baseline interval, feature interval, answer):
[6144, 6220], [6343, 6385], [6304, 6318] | 0.042 mag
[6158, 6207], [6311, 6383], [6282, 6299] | -0.004 mag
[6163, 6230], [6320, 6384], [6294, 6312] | 0.032 mag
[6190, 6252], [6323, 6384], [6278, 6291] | 0.012 mag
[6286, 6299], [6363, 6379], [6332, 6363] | 0.004 mag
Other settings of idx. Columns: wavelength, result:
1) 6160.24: 14.07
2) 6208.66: 14.69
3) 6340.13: 13.98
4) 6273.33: 14.2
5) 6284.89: 14.27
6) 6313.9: 13.64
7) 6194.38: 14.33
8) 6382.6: 14.38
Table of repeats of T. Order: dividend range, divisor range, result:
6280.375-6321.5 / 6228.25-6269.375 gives 0.97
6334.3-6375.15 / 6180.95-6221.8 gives 0.99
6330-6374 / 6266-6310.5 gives 1.01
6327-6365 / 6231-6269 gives 0.99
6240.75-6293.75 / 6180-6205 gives 1.01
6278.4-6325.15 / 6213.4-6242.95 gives 0.97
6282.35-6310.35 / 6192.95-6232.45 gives 0.97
